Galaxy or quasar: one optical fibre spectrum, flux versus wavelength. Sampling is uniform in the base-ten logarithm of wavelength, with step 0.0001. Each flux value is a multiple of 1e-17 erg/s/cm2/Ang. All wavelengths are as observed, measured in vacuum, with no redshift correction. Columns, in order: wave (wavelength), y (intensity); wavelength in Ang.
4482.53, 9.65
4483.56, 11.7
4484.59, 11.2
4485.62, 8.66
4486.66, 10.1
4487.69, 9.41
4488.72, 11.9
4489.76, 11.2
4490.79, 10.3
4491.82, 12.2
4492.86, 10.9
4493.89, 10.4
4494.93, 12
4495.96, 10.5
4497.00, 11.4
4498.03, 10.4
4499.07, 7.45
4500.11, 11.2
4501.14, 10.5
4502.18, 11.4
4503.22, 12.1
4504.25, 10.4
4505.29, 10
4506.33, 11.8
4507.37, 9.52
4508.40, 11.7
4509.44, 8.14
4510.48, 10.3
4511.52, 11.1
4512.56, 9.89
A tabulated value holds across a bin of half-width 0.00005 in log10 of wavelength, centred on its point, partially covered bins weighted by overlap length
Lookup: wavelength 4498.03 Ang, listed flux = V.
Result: 10.4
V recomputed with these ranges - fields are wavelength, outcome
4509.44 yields 8.14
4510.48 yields 10.3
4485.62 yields 8.66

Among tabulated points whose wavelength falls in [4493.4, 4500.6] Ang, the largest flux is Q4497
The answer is 12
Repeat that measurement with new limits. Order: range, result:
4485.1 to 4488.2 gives 10.1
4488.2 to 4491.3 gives 11.9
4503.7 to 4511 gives 11.8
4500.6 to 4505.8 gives 12.1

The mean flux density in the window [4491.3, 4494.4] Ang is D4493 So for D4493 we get 11.2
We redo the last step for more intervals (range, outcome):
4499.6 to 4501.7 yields 10.9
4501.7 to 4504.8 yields 11.3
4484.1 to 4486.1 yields 9.95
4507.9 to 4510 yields 9.9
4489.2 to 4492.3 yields 11.2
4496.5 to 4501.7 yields 10.2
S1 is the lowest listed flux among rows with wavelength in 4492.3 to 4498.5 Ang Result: 10.4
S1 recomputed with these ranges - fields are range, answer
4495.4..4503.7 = 7.45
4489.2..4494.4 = 10.3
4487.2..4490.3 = 9.41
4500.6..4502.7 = 10.5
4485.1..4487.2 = 8.66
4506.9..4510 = 8.14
